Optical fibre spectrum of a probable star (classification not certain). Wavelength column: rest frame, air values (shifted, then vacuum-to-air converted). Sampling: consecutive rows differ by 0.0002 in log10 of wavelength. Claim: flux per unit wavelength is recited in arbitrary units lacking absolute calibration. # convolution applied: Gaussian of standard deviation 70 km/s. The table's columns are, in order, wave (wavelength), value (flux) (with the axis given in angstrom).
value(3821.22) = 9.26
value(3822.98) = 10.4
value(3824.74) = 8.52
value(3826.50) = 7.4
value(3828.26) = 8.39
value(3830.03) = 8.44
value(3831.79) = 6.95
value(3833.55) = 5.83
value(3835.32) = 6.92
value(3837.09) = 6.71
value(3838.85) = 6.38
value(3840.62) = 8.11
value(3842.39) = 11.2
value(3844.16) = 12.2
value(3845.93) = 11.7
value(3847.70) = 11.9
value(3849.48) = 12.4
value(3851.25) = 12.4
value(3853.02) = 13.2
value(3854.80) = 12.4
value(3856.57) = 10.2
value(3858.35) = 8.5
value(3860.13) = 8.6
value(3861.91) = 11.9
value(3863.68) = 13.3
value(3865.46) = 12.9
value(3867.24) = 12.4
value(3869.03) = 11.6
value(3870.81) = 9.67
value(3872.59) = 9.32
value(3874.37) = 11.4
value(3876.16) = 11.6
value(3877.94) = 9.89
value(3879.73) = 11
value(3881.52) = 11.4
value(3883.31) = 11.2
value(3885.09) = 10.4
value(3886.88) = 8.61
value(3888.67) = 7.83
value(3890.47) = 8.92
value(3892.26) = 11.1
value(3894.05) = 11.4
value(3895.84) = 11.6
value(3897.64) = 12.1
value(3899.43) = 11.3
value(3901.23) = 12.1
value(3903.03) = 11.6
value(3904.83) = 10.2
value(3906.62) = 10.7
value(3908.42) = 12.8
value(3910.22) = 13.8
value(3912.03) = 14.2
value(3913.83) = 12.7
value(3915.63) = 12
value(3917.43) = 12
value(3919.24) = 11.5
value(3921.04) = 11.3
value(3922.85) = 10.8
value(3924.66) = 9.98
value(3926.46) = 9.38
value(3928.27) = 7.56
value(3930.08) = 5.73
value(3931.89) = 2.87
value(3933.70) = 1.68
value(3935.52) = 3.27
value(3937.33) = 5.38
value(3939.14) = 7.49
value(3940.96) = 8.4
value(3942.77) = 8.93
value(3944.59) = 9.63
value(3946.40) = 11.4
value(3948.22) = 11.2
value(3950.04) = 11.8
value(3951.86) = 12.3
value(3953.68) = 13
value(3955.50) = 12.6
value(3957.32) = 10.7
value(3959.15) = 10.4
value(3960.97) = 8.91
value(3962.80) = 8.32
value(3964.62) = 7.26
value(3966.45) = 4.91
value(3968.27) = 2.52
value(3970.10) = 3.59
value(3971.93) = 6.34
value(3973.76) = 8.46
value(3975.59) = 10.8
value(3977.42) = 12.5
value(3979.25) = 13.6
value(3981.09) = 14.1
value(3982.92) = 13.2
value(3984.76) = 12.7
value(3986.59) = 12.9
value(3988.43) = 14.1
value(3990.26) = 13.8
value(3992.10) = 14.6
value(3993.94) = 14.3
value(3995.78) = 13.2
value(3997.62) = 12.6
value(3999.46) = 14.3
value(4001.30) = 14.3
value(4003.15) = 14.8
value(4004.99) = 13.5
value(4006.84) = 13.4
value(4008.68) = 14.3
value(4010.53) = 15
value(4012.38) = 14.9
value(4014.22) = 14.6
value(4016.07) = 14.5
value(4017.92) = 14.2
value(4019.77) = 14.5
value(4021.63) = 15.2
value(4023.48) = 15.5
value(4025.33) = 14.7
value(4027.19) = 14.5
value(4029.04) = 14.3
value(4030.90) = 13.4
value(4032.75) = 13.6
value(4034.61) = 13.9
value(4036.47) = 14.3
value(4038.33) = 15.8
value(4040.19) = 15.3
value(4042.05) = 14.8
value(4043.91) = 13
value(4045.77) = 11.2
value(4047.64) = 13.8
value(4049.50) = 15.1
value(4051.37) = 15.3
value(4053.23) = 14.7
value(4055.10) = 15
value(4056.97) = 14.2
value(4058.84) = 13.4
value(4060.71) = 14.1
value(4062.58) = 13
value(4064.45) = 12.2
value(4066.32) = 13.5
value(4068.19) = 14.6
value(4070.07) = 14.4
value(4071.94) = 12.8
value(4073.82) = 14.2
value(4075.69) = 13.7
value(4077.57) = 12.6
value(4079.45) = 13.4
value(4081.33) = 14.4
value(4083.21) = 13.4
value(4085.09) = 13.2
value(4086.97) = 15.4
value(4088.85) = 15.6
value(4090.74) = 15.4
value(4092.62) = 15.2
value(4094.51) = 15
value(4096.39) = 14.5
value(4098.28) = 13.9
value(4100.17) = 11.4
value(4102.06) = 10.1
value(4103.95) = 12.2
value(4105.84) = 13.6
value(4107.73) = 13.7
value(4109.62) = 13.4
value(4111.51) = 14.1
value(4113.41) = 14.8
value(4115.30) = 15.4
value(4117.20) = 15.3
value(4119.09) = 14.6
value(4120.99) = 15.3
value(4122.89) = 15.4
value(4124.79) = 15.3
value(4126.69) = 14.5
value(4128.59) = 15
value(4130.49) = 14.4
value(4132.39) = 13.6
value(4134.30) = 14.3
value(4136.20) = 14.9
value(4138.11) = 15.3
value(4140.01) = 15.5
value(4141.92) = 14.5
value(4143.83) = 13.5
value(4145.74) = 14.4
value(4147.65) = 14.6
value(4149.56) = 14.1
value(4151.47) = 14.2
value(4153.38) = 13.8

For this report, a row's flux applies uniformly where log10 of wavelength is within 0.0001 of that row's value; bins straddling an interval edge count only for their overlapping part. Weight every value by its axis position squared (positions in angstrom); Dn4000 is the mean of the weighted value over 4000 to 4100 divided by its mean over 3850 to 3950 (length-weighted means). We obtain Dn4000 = 1.49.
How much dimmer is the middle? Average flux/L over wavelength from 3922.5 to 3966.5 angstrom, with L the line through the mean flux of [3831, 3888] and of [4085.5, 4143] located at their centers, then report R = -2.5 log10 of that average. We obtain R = 0.34 mag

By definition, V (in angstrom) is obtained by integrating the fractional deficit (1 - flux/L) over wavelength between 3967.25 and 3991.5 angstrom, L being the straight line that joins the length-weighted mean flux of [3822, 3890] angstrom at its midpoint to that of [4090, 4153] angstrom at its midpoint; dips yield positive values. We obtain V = 2.76 angstrom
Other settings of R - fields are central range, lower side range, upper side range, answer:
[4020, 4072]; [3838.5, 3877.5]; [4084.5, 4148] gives -0.055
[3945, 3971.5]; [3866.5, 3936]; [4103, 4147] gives 0.227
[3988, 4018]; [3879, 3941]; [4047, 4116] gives -0.174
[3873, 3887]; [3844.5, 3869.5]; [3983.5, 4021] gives 0.123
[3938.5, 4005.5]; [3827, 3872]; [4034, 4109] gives 0.114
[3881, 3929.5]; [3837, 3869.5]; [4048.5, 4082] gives 0.070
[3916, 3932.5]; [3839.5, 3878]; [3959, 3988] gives 0.114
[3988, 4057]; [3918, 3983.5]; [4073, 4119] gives -0.248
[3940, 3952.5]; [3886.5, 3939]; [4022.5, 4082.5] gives 0.034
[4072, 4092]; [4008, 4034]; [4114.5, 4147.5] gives 0.042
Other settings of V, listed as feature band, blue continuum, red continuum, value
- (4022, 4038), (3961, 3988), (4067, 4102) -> -3.6 angstrom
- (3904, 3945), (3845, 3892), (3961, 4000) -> 6.2 angstrom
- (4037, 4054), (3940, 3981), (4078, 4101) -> -2.3 angstrom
